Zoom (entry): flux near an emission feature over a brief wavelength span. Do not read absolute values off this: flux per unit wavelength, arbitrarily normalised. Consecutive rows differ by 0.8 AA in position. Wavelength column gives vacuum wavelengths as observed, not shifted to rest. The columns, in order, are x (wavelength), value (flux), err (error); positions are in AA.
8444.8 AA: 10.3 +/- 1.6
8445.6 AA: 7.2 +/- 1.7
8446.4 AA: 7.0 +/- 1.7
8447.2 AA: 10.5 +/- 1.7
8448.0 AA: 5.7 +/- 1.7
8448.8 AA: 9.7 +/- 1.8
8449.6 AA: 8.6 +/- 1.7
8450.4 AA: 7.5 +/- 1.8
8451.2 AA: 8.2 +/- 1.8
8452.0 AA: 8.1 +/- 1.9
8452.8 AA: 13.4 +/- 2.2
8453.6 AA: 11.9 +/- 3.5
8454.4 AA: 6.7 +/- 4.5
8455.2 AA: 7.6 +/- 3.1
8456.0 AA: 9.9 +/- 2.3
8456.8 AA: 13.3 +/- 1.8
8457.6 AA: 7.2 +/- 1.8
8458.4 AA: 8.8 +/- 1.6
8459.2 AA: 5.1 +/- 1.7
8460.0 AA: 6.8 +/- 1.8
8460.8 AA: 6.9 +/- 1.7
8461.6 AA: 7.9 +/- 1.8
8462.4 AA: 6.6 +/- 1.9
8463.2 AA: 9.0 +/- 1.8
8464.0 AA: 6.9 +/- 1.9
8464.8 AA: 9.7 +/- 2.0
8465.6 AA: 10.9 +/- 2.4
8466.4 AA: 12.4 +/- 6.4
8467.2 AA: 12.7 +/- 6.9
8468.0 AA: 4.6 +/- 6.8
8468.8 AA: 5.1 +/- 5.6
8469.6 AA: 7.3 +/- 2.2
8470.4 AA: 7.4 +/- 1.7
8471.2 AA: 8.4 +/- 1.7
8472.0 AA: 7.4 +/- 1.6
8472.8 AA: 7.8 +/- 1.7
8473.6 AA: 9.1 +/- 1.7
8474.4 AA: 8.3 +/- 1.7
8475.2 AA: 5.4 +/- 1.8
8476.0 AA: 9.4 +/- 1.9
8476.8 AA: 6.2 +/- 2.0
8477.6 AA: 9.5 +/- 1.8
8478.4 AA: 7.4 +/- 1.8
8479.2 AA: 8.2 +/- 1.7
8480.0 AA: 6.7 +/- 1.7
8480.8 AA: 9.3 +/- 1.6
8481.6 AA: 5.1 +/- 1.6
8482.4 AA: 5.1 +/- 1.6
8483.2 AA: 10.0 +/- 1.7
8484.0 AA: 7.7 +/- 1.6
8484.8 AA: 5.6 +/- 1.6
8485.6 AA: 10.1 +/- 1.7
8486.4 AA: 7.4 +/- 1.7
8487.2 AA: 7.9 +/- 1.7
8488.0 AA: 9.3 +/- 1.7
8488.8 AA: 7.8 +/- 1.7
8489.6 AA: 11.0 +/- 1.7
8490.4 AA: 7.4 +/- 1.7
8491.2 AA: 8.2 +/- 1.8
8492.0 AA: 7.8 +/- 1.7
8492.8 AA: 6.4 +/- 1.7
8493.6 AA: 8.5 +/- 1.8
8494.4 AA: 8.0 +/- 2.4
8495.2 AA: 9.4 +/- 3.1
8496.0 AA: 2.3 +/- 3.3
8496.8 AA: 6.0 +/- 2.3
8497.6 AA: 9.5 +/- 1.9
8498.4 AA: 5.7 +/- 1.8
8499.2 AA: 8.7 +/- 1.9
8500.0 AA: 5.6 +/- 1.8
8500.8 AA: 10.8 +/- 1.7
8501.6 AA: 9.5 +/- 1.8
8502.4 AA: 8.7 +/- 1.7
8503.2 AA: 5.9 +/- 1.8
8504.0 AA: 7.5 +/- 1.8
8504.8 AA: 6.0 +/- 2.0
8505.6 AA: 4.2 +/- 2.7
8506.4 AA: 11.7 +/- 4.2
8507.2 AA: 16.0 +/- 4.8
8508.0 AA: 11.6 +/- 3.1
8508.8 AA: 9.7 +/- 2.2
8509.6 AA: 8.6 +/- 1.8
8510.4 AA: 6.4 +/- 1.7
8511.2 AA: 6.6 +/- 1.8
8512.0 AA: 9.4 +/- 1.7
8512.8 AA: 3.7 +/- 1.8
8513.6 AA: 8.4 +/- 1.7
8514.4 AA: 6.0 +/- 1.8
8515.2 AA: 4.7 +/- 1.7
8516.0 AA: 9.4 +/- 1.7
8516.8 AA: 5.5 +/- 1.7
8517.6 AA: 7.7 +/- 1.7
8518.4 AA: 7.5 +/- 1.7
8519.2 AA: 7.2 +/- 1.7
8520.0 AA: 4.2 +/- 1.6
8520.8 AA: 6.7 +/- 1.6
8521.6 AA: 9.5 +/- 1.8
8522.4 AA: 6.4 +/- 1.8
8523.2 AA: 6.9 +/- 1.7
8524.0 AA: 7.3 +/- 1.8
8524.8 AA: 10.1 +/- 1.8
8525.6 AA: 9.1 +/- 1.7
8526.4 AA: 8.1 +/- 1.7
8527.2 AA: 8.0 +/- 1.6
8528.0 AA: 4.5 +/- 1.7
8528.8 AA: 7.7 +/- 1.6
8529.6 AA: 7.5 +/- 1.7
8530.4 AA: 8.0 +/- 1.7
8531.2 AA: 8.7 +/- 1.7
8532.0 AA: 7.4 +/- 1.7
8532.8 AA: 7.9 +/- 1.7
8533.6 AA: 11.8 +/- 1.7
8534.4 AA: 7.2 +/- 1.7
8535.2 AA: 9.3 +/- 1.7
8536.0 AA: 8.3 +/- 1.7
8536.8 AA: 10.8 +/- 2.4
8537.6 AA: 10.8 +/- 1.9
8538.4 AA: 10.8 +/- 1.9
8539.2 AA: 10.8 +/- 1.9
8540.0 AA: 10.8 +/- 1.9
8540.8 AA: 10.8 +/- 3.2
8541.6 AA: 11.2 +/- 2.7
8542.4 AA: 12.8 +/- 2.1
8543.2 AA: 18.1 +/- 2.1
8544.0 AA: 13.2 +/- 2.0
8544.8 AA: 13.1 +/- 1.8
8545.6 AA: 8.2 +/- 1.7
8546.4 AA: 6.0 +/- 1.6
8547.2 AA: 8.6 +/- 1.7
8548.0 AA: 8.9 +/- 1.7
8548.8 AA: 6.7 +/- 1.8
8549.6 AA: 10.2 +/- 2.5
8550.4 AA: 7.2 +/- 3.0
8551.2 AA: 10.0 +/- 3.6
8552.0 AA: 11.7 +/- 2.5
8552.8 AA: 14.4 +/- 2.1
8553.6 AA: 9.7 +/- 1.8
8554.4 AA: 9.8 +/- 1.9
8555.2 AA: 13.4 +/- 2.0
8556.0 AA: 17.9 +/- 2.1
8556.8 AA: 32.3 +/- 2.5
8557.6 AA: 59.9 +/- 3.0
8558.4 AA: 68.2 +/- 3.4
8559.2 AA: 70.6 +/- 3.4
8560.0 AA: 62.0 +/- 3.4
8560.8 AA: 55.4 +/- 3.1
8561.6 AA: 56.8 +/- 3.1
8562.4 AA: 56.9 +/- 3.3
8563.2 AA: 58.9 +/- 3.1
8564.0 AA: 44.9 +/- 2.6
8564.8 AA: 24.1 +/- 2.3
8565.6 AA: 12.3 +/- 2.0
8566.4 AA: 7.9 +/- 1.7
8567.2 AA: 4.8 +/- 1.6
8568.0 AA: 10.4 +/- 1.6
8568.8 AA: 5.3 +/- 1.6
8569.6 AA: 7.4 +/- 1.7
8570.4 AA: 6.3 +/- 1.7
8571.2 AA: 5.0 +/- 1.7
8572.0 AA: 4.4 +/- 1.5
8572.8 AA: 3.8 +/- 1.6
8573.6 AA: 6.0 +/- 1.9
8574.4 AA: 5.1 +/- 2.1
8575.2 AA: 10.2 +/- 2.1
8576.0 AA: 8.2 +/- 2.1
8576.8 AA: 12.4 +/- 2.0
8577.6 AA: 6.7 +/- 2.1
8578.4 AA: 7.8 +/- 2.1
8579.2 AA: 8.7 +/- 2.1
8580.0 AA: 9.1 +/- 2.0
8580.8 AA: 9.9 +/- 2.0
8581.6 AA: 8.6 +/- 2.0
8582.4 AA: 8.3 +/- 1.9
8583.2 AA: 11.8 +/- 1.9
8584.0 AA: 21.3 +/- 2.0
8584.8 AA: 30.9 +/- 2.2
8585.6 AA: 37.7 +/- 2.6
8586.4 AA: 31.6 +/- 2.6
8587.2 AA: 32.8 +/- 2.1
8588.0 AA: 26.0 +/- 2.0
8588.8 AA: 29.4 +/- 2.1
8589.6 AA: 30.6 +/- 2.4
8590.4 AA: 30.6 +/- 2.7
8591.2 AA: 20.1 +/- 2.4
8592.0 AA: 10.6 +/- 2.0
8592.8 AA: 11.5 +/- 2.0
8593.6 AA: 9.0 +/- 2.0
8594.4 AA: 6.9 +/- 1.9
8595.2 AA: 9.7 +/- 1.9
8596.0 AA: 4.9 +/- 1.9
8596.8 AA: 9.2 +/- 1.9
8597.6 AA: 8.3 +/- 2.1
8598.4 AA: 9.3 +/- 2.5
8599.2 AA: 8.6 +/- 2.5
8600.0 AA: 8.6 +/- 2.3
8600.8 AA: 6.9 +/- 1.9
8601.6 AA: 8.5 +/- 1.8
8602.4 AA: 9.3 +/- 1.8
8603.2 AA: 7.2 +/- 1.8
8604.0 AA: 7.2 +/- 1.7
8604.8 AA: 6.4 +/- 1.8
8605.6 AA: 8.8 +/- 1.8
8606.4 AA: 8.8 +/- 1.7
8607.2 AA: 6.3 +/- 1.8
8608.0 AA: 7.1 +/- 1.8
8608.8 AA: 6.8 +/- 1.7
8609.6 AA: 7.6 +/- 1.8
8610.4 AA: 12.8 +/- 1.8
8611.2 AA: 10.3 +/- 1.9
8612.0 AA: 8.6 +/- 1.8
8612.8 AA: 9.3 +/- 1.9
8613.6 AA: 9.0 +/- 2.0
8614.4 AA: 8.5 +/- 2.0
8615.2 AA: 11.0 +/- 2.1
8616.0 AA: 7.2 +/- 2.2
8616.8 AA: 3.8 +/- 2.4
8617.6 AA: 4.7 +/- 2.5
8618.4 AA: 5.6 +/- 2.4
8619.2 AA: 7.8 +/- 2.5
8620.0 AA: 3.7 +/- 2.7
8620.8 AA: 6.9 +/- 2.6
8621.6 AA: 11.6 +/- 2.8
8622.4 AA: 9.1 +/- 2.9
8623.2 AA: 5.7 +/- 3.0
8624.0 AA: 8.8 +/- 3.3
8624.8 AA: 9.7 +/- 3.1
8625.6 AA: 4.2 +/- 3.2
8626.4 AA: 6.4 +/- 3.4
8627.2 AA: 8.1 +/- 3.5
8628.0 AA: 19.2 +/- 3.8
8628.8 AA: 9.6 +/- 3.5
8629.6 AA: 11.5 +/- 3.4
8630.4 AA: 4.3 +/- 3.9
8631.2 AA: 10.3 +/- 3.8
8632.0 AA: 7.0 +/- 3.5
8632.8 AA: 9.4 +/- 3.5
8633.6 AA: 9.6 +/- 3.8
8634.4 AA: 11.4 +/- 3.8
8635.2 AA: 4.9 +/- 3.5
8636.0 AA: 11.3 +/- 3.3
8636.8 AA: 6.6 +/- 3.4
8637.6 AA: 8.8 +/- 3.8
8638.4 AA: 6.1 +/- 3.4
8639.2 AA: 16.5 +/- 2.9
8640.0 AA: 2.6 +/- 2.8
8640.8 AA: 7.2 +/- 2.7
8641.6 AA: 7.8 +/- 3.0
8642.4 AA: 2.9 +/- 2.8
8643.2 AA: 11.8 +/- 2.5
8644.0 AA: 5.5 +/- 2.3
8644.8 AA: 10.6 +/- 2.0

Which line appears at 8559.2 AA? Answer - H-alpha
